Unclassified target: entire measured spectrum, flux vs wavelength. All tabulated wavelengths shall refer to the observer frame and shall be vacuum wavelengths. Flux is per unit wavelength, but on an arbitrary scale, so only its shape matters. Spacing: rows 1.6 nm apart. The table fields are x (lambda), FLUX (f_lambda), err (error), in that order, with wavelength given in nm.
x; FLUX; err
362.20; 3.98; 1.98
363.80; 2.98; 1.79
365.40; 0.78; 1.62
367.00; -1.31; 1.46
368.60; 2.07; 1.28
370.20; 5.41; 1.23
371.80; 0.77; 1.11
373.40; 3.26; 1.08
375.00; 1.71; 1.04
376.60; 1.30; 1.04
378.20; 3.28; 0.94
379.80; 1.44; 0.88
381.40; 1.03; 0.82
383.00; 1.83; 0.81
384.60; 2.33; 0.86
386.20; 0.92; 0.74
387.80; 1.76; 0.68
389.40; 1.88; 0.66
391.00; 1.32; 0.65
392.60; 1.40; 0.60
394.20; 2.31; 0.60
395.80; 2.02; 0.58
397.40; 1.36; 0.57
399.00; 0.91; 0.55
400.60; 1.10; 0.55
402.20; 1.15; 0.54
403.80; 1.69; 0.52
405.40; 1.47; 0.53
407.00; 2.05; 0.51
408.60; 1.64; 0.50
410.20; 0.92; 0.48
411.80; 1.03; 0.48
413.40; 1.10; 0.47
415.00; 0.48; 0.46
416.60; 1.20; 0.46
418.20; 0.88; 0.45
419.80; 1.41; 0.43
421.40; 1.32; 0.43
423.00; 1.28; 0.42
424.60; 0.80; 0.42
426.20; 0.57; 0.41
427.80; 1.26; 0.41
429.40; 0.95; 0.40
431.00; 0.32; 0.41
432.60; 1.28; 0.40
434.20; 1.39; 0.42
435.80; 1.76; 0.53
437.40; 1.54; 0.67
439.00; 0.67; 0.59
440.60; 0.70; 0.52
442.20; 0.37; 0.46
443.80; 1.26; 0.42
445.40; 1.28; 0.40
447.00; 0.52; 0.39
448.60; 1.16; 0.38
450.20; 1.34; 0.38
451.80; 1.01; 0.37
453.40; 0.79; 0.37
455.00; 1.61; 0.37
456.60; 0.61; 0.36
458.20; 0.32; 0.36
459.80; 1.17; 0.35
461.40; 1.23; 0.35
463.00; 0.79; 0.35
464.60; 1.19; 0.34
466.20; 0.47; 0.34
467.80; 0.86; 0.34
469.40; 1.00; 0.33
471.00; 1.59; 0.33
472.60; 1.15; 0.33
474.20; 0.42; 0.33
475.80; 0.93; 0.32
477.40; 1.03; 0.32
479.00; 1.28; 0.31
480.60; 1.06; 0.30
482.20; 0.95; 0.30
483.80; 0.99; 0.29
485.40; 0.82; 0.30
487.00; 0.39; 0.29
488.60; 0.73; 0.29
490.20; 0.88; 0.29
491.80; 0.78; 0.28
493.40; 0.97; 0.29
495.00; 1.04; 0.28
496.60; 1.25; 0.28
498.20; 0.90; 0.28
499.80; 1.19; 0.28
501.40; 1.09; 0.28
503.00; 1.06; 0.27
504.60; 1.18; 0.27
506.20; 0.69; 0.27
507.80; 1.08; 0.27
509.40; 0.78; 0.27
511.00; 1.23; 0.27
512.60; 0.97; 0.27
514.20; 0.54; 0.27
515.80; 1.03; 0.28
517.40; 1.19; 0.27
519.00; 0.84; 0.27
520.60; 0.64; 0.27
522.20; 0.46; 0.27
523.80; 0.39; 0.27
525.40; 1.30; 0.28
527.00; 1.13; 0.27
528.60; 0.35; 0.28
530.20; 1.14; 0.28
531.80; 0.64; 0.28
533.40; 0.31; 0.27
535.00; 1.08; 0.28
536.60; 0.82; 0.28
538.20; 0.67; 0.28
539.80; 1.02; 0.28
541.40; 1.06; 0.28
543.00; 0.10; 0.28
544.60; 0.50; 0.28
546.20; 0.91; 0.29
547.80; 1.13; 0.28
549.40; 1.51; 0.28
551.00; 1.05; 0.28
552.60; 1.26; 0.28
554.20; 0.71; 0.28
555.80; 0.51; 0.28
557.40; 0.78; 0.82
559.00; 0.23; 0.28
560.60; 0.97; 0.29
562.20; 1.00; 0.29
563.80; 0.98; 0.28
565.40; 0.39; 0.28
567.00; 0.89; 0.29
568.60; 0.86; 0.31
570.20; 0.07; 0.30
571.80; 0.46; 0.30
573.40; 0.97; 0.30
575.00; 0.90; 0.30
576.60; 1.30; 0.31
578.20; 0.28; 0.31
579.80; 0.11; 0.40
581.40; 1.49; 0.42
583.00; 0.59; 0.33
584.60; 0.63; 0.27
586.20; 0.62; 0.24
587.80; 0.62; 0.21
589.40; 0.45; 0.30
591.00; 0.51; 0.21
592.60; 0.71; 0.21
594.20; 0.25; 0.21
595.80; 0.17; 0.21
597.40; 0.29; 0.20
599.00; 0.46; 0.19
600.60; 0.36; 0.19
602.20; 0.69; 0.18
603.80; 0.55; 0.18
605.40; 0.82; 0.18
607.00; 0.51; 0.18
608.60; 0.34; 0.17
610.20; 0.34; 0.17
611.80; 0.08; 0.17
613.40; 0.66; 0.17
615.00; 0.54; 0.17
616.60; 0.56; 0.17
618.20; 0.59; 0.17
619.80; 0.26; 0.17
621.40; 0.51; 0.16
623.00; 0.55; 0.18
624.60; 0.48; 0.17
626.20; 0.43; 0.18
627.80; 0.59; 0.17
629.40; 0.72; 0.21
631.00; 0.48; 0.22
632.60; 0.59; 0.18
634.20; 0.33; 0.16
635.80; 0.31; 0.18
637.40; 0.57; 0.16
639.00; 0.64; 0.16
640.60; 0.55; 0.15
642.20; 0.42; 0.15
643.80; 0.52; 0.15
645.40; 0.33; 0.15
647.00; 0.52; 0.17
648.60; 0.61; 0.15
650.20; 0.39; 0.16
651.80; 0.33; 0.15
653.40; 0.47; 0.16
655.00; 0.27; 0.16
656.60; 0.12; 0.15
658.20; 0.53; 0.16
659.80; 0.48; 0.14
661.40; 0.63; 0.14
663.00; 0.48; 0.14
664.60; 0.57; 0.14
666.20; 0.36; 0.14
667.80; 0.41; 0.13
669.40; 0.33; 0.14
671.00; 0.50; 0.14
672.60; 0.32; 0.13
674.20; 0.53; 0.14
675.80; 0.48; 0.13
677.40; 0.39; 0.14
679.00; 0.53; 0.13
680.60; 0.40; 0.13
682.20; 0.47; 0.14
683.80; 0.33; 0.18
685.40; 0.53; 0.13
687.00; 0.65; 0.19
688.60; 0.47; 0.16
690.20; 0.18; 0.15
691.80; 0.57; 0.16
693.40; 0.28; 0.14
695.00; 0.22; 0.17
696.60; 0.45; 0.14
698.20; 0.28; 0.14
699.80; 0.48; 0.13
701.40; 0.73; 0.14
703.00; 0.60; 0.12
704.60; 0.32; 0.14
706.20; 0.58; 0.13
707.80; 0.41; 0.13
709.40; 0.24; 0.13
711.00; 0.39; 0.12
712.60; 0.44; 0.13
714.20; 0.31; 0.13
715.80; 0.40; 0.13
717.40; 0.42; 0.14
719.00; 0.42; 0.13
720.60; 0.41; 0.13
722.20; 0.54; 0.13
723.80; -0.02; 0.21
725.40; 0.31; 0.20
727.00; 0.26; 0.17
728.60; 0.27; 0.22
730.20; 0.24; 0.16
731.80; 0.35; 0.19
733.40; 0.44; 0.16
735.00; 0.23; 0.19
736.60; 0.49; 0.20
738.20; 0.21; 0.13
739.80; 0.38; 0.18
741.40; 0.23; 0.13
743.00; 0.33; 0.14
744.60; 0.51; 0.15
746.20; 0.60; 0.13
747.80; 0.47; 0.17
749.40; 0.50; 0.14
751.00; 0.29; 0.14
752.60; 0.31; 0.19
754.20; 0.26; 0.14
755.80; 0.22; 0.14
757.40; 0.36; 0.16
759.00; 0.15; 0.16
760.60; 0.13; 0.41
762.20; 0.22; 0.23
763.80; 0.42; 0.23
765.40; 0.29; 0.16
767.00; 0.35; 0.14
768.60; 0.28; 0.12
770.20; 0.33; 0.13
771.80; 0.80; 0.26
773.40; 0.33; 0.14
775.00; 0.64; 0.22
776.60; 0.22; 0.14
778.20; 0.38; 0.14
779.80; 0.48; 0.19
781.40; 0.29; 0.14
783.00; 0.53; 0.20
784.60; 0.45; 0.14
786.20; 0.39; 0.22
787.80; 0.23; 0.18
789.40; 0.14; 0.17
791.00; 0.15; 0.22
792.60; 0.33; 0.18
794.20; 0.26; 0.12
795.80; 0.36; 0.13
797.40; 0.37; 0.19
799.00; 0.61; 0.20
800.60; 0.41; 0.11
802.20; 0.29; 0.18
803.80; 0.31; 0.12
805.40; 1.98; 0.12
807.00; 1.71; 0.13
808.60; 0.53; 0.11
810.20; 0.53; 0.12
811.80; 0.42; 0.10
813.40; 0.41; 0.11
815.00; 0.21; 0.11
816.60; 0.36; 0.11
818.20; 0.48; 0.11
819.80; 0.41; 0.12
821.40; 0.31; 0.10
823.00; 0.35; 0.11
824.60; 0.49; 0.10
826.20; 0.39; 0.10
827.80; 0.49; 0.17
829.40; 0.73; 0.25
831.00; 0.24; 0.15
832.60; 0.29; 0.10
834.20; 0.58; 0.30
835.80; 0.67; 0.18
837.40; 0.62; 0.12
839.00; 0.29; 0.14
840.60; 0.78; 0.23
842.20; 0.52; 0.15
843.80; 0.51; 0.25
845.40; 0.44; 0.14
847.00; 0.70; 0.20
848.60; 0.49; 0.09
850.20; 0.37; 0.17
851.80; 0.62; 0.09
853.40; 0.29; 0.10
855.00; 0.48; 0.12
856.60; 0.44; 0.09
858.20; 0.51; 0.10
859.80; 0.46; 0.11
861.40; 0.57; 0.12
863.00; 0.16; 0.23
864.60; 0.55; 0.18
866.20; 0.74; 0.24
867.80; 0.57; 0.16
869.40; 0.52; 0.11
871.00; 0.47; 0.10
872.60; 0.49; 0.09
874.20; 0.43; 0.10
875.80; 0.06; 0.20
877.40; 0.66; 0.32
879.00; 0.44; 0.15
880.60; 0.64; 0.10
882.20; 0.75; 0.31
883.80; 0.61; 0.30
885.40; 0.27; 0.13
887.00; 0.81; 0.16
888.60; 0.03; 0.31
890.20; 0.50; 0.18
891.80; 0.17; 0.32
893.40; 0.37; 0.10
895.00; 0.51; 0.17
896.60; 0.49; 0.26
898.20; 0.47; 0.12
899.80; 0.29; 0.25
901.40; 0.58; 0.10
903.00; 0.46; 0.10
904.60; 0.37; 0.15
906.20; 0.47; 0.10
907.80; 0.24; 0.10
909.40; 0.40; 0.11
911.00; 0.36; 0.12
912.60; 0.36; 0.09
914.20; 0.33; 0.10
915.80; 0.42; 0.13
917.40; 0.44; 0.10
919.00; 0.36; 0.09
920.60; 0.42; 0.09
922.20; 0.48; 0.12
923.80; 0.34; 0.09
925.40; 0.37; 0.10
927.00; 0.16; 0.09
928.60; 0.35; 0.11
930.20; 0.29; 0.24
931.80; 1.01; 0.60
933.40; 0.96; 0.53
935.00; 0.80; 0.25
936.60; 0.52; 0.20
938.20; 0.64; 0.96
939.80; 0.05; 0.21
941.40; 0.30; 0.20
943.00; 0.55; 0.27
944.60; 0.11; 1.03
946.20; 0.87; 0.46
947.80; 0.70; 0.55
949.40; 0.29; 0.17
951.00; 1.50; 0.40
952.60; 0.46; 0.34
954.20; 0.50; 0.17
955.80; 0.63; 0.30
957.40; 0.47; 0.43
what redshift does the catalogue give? 1.162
